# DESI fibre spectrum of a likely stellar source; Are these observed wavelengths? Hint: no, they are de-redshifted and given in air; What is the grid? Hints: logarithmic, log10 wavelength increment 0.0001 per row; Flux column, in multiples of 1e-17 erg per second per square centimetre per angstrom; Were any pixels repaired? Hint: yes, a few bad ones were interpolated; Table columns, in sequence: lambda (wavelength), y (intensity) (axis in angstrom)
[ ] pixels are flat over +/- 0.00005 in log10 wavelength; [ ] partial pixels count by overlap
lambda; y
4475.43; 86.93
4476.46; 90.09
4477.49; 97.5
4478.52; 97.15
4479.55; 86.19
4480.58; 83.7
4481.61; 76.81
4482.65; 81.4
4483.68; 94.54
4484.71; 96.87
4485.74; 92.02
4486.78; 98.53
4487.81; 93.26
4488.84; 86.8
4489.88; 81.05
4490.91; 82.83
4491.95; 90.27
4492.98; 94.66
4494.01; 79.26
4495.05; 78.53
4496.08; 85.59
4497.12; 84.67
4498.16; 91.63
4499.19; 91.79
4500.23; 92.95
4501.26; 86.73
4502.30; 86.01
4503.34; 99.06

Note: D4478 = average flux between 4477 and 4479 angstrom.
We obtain 97.4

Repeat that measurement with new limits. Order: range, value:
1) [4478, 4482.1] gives 86.2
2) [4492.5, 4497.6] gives 84.5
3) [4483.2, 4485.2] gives 95.8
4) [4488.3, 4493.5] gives 87.2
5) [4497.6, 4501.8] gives 90.7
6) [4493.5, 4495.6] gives 79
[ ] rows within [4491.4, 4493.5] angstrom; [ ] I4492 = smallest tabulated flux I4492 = 90.27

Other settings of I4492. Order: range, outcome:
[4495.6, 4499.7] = 84.67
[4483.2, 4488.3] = 92.02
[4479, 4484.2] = 76.81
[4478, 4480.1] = 86.19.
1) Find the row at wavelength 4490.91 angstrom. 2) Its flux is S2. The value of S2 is 82.83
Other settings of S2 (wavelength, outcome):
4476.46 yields 90.09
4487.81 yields 93.26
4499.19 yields 91.79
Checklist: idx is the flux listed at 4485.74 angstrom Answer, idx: 92.02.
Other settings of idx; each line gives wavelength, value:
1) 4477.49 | 97.5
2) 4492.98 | 94.66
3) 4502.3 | 86.01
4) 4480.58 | 83.7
